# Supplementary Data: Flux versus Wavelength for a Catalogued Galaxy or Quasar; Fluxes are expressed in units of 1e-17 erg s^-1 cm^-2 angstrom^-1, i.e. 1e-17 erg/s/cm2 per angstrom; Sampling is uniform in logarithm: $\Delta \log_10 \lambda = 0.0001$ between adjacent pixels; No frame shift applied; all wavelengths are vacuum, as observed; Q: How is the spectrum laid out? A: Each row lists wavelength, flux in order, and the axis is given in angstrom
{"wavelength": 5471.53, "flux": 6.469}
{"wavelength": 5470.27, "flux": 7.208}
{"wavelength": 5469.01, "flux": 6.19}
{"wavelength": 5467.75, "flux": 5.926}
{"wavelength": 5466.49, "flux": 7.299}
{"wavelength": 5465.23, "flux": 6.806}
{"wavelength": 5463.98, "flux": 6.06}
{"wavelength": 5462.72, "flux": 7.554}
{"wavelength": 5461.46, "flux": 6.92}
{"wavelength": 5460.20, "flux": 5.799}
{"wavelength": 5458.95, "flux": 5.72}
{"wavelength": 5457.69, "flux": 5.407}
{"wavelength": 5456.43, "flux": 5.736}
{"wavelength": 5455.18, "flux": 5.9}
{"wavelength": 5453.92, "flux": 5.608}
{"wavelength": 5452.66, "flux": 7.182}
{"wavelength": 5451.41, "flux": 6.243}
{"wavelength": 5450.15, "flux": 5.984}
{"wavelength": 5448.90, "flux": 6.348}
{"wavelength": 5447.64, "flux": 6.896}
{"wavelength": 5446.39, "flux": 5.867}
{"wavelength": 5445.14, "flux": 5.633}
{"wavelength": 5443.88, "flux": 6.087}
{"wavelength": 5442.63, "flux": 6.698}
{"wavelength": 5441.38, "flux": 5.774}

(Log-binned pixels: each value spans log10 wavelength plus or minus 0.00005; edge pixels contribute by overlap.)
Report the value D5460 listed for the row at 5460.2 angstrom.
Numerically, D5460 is 5.799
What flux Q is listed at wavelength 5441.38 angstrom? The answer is 5.774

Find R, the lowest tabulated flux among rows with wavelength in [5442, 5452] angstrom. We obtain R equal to 5.633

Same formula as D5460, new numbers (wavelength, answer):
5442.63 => 6.698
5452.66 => 7.182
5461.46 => 6.92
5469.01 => 6.19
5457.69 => 5.407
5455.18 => 5.9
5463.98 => 6.06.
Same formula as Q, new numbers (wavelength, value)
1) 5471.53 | 6.469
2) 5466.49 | 7.299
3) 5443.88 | 6.087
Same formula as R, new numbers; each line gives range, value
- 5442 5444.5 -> 6.087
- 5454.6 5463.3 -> 5.407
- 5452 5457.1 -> 5.608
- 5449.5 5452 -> 5.984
